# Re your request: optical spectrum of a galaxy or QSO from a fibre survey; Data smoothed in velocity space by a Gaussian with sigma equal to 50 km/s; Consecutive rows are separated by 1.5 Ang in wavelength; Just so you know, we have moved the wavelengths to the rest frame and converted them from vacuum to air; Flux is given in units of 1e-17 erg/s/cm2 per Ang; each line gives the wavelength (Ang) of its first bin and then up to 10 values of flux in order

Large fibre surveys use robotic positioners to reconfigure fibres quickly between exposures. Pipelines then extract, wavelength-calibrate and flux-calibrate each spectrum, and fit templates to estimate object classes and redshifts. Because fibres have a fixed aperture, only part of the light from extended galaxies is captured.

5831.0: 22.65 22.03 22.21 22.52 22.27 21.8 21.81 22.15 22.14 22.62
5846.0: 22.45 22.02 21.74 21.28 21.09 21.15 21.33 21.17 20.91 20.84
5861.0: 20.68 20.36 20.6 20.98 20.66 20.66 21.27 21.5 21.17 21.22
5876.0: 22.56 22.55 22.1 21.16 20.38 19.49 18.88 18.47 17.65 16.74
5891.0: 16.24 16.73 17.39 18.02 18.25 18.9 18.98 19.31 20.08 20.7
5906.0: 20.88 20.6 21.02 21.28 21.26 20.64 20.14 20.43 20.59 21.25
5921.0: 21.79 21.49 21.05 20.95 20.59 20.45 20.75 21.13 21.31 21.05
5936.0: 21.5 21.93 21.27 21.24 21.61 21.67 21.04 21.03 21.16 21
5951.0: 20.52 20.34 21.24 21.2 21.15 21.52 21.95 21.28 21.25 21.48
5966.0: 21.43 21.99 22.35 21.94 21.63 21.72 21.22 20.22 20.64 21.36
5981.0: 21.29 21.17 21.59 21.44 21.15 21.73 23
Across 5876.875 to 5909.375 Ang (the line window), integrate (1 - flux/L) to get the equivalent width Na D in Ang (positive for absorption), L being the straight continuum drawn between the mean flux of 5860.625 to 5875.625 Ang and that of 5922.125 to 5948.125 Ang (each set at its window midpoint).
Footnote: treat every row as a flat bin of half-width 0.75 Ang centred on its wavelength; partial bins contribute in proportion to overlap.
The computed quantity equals 2.74 Ang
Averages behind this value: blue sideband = 21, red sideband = 21.2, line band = 19.3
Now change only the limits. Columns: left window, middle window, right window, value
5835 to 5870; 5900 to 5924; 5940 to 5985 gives 0.7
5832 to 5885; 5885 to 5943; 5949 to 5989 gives 3.5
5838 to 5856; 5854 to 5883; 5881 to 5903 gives -1.5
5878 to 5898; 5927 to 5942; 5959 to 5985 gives -0.7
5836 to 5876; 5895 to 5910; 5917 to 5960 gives 1.1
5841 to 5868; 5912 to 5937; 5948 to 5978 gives 0.4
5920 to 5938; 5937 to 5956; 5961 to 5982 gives 0.1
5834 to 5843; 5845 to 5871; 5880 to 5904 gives -0.4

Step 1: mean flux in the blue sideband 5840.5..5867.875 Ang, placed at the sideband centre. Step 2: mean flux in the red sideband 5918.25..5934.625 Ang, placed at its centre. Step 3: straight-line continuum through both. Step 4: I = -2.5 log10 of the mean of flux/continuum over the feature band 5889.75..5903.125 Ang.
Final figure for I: 0.17 mag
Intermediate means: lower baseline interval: 21.3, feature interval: 18.1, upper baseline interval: 21.1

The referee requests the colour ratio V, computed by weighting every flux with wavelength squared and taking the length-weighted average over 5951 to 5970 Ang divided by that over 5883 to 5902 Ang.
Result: 1.2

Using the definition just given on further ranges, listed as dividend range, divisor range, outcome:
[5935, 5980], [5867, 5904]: 1.12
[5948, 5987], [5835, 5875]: 1.03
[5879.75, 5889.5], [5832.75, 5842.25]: 0.88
